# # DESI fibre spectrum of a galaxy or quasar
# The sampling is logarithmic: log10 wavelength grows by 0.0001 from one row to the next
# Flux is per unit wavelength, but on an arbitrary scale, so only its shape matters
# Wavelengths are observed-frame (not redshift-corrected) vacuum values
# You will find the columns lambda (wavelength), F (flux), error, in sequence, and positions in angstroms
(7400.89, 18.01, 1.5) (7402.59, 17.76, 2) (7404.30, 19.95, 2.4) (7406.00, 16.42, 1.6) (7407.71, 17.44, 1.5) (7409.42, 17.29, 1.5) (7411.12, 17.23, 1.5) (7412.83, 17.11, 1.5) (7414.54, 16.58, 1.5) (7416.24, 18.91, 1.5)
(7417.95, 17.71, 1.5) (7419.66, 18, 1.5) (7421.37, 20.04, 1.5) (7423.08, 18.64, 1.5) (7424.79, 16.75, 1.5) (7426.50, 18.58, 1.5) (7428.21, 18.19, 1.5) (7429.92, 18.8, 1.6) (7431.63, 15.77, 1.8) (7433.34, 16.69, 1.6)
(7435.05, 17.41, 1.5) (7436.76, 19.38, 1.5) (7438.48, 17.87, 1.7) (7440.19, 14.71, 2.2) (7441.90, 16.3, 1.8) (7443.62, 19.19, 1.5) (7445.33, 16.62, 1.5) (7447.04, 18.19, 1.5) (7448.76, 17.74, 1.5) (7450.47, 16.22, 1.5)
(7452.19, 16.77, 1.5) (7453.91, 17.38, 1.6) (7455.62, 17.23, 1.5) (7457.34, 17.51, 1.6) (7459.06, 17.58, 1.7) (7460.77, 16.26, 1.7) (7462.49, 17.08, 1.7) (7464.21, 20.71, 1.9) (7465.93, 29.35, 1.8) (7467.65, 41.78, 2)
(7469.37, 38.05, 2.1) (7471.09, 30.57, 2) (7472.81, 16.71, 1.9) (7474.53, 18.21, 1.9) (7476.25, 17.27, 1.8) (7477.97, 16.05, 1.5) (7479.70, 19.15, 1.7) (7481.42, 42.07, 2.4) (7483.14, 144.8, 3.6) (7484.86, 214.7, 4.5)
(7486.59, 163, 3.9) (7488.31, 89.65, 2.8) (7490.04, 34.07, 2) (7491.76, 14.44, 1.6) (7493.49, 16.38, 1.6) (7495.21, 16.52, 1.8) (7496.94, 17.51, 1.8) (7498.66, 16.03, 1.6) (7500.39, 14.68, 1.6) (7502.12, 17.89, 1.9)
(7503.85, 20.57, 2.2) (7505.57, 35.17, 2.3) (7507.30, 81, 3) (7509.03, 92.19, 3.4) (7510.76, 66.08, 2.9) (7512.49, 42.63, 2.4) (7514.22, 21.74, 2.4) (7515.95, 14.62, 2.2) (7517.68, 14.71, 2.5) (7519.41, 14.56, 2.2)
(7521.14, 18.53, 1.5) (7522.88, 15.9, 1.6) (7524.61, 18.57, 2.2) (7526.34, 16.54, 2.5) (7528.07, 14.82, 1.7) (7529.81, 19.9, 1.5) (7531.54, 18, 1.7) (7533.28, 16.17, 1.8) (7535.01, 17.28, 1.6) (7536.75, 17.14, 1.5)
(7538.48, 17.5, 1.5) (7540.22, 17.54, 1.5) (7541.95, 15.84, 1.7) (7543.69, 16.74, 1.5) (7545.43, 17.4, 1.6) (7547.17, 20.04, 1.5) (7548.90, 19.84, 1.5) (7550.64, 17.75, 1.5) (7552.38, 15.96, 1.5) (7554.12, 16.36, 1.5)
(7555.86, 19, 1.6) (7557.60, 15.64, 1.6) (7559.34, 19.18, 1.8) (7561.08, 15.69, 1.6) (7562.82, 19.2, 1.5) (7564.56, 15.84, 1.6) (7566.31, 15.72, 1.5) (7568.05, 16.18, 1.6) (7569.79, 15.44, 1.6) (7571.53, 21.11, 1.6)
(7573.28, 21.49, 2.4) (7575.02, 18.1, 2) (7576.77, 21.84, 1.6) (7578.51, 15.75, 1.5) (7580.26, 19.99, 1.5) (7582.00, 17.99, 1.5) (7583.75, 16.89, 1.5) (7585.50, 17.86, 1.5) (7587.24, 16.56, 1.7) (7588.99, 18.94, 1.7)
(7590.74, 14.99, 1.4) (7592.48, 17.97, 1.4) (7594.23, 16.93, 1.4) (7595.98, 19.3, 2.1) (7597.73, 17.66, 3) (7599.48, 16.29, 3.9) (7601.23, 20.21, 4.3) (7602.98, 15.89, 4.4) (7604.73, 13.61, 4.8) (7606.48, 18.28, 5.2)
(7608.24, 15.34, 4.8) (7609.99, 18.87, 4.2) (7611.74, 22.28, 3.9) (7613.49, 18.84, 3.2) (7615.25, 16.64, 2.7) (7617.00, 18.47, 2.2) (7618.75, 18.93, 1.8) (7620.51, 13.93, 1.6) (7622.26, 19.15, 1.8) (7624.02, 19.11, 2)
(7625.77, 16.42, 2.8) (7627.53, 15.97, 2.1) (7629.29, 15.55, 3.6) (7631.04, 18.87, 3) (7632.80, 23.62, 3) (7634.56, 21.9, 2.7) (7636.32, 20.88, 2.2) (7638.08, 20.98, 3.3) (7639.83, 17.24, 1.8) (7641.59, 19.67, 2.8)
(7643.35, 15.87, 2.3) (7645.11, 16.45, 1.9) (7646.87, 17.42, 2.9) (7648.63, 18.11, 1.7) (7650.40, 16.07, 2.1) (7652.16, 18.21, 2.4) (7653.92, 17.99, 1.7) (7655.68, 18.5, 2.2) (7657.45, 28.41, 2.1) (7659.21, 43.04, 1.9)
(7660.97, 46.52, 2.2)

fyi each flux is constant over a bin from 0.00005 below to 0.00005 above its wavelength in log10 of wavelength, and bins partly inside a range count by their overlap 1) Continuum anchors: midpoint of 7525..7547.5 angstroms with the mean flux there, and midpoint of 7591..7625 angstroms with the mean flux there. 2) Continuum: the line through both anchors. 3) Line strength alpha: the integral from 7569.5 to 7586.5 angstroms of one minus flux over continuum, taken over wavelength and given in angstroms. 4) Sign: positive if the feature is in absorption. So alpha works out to -1.2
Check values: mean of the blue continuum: 17.3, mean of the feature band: 18.7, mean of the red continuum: 17.7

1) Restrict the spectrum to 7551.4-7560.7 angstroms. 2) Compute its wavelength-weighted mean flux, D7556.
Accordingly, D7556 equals 17.2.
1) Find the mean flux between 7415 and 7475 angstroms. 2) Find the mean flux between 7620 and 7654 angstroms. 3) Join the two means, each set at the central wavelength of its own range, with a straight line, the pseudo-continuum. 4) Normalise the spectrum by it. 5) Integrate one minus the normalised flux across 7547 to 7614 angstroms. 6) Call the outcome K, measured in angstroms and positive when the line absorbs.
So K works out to 3.0 angstroms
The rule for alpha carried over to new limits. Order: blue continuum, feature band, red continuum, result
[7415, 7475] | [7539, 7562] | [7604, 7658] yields 1.8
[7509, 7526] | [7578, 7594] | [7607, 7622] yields 2.7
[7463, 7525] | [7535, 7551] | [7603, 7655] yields 7.4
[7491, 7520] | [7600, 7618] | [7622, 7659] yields 3.4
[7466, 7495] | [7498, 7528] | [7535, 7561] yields 6.0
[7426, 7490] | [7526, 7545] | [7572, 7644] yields 6.6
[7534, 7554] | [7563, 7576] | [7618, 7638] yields 0.0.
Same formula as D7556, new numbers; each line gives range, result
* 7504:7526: 35.3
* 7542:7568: 17.4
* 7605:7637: 18.4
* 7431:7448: 17.2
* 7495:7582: 22.1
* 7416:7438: 18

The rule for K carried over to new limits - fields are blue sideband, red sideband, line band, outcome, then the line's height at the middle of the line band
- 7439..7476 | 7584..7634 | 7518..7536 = 2.2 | 19.3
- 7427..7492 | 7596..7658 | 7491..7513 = -3.3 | 30.6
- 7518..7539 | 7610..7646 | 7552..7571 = 0.7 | 17.5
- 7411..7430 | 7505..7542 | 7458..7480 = -0.4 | 22.6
